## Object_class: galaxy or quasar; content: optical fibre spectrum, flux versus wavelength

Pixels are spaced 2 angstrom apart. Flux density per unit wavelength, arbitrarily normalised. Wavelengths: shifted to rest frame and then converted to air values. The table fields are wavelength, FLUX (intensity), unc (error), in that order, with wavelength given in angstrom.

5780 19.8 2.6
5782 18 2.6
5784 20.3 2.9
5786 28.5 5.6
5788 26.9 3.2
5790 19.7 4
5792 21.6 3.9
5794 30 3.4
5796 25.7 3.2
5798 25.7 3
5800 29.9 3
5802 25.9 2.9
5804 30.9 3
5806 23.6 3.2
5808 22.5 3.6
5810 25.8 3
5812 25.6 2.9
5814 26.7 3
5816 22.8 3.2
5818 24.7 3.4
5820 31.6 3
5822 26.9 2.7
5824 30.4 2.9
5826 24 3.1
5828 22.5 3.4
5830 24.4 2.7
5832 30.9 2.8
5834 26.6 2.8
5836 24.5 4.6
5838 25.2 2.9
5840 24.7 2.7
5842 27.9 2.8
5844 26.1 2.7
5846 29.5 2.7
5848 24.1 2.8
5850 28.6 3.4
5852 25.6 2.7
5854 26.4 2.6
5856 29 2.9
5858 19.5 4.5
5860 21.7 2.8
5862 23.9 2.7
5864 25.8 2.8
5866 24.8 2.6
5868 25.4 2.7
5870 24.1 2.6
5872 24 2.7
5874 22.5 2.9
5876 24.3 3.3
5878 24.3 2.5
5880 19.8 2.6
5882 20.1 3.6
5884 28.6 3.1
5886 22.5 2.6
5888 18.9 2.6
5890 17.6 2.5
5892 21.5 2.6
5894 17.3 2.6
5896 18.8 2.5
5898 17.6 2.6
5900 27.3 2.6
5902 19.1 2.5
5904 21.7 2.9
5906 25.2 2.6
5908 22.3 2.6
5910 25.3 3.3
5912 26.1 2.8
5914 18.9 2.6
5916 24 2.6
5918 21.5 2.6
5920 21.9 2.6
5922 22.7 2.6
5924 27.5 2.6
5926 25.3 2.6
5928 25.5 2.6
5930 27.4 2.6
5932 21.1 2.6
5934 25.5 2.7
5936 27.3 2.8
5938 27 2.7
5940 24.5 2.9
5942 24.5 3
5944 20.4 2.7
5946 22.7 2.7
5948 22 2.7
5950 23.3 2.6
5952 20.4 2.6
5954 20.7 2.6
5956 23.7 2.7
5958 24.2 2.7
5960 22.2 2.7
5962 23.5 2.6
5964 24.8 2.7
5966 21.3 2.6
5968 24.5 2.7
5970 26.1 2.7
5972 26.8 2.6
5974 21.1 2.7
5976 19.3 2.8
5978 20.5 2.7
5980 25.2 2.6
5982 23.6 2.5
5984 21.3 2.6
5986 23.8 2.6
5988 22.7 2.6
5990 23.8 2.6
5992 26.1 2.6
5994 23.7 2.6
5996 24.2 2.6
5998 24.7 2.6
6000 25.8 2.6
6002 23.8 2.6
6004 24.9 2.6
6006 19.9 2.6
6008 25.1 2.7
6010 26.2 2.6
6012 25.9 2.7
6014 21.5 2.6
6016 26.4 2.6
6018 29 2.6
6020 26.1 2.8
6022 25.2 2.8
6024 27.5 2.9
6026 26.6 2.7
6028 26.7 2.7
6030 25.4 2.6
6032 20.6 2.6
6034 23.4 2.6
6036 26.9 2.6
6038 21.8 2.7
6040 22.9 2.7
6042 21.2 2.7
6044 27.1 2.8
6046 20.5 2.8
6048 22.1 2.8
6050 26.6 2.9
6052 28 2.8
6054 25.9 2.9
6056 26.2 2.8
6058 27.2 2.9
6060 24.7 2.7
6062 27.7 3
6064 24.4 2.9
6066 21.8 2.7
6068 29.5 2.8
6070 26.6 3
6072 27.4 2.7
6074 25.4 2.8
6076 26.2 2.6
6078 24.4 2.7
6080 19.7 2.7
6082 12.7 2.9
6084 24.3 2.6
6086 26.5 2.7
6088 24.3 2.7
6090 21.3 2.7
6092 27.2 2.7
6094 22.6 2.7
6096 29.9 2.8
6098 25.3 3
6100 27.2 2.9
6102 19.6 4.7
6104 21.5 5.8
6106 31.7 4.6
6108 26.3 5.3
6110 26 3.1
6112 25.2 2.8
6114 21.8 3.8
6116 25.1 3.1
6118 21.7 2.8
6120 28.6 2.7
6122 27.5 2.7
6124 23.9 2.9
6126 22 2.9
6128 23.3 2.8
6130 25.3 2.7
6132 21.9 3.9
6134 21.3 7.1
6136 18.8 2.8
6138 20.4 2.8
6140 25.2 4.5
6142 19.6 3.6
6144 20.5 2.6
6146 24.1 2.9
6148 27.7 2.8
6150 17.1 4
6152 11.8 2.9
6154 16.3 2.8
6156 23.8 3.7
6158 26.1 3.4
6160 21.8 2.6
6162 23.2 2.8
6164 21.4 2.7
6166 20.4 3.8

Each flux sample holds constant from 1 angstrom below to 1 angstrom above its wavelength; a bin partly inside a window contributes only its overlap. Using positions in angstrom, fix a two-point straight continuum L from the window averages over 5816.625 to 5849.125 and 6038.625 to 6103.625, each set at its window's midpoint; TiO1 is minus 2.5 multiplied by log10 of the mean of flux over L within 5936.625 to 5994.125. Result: 0.095 mag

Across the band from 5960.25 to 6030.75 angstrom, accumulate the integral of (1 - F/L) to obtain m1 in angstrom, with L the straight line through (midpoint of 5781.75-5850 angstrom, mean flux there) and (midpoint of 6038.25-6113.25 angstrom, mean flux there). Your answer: 2.1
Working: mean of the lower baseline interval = 25.8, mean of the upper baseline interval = 24.7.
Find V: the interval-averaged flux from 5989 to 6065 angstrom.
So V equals 24.9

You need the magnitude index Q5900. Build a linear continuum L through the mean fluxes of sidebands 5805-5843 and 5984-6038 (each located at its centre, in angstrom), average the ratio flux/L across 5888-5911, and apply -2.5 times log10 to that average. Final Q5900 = 0.20 mag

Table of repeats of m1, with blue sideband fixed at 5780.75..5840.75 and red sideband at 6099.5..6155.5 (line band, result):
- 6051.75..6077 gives -2.99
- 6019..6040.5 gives -1.07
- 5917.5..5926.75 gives 0.28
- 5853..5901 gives 4.31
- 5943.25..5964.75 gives 1.58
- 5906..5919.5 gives 0.84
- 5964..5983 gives 0.73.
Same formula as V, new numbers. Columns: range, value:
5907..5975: 23.7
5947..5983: 23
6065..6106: 24.4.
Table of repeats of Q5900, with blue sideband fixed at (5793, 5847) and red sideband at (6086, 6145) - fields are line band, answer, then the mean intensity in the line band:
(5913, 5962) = 0.088 mag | 23.5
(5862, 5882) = 0.103 mag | 23.7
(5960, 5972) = 0.050 mag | 24.1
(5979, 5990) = 0.078 mag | 23.4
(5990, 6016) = 0.025 mag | 24.4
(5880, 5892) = 0.209 mag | 21.4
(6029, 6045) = 0.045 mag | 23.7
